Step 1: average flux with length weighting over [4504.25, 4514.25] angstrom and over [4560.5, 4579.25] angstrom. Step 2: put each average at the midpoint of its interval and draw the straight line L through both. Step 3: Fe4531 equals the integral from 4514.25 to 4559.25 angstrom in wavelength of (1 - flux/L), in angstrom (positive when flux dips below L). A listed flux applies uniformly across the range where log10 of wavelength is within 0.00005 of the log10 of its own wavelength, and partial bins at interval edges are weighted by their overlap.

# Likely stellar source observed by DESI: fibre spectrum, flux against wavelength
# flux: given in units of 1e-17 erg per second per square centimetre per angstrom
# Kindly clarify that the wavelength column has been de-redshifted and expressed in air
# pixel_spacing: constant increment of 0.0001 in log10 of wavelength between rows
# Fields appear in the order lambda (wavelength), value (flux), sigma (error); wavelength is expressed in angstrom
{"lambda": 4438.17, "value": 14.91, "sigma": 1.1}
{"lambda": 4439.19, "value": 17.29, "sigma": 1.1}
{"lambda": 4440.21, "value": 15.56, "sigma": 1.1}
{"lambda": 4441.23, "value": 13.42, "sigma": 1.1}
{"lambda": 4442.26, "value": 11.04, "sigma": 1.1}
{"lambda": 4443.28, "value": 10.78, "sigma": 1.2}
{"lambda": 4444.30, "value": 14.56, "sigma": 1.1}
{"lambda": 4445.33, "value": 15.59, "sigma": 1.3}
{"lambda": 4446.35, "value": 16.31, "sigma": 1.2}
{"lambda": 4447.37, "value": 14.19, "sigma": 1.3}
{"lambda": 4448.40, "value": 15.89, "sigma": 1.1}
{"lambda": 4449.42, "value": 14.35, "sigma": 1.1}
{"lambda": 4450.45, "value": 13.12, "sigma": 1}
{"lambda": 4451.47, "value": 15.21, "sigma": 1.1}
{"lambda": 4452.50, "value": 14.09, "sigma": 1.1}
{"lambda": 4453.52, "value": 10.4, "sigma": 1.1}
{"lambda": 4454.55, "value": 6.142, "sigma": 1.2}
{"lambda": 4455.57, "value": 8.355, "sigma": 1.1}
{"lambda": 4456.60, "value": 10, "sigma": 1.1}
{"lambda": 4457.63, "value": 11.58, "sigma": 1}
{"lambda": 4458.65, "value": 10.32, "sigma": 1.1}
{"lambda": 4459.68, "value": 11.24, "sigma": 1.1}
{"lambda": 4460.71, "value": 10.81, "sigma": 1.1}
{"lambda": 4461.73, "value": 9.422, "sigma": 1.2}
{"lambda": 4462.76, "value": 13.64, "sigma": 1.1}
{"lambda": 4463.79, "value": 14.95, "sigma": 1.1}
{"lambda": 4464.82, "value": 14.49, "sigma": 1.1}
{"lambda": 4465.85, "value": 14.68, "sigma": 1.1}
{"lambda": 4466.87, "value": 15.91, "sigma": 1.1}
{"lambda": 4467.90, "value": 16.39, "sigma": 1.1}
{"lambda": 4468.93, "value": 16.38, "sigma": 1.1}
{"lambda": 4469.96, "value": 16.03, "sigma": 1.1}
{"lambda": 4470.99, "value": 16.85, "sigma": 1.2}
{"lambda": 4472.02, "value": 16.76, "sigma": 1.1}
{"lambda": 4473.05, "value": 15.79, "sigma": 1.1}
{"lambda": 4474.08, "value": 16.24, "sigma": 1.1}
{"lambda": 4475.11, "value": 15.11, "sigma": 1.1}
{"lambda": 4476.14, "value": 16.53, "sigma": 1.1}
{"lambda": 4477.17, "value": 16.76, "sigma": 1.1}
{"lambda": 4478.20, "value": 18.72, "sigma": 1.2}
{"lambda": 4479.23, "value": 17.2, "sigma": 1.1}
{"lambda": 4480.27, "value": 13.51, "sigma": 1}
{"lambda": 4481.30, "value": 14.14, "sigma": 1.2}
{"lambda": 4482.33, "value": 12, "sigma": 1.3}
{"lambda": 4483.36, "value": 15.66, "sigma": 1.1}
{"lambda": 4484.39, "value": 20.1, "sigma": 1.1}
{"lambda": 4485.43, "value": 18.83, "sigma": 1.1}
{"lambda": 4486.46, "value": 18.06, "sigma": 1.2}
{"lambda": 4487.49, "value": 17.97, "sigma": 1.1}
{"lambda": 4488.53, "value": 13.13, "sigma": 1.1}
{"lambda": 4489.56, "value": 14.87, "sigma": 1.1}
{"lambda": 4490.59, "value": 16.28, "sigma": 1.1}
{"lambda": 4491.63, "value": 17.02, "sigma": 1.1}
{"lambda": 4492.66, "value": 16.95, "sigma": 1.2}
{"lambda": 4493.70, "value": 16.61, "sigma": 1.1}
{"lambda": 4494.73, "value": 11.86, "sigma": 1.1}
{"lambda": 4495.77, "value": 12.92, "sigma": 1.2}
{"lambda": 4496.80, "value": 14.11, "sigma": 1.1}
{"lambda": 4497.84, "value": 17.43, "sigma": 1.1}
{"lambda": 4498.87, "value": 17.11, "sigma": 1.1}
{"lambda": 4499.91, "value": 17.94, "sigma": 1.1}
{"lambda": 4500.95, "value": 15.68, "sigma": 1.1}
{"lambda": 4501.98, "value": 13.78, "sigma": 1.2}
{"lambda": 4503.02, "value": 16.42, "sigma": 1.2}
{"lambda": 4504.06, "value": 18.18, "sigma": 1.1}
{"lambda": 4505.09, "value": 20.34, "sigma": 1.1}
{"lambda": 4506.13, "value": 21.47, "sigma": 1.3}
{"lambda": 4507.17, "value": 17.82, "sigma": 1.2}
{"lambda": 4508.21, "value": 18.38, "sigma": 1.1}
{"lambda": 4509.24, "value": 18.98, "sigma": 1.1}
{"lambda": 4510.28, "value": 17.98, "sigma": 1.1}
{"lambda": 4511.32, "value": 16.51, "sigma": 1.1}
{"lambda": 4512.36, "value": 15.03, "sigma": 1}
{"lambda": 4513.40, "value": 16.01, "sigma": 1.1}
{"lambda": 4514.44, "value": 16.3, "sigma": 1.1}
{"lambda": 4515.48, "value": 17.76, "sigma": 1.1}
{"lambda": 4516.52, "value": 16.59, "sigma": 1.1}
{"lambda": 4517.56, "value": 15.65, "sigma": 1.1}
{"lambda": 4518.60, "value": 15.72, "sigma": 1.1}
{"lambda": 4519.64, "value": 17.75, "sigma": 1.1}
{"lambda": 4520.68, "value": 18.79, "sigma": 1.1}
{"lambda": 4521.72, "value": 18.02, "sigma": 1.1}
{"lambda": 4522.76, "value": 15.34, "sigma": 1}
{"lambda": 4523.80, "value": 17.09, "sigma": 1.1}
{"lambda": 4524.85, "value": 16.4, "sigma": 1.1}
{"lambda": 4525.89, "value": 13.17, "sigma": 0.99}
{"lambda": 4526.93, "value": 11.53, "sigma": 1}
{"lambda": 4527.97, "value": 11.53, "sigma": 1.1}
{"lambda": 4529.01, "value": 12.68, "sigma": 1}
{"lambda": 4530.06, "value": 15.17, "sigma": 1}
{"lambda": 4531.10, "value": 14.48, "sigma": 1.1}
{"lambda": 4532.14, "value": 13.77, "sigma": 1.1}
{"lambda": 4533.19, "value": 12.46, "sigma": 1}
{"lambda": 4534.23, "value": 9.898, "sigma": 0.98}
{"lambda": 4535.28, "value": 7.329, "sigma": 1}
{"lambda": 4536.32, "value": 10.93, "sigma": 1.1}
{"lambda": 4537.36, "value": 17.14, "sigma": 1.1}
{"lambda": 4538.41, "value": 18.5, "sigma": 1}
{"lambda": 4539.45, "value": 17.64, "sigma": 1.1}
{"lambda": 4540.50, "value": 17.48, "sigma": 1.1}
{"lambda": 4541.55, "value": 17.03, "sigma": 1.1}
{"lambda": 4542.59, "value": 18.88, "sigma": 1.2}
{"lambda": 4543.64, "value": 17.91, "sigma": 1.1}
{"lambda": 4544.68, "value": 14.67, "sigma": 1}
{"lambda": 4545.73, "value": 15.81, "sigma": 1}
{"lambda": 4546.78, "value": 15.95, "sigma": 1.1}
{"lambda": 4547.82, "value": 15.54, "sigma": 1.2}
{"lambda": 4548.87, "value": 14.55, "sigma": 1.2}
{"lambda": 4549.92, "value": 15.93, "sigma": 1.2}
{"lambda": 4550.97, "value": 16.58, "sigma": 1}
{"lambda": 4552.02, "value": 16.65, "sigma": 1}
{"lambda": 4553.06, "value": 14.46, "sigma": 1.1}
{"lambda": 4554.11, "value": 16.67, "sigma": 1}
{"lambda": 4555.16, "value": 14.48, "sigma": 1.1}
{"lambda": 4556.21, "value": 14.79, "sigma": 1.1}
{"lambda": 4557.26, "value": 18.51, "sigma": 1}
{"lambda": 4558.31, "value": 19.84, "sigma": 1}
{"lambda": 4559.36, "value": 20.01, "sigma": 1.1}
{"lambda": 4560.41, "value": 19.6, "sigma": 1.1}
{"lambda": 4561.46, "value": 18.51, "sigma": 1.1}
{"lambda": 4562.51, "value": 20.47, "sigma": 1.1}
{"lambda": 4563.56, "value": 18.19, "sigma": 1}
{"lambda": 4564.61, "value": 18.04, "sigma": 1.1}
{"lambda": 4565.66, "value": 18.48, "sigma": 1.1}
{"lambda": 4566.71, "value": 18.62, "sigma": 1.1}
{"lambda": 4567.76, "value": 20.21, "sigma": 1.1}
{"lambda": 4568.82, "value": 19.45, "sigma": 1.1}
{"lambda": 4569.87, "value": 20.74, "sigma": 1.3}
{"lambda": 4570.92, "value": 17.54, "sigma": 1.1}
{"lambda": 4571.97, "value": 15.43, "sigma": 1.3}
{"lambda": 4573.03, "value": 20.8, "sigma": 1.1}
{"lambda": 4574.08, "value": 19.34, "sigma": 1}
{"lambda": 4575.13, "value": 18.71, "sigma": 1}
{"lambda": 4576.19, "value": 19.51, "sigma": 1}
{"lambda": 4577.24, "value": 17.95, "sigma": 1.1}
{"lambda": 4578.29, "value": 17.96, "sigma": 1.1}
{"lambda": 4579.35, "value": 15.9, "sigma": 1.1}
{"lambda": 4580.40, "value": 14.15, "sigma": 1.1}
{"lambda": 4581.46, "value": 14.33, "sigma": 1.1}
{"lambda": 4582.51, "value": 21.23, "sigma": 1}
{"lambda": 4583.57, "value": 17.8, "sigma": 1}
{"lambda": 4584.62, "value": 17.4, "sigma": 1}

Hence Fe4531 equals 6.86 angstrom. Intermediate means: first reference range 18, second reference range 18.8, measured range 15.6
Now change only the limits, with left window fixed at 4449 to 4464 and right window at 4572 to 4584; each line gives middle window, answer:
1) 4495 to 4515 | -4.1 angstrom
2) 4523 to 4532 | 0.7 angstrom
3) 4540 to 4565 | -0.9 angstrom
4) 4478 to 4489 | -2.8 angstrom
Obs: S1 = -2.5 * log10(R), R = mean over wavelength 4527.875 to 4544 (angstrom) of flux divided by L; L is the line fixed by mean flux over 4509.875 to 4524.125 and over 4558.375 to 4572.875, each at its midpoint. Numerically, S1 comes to 0.20 mag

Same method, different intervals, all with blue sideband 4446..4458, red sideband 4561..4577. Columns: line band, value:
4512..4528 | 0.02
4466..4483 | -0.16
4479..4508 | -0.11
